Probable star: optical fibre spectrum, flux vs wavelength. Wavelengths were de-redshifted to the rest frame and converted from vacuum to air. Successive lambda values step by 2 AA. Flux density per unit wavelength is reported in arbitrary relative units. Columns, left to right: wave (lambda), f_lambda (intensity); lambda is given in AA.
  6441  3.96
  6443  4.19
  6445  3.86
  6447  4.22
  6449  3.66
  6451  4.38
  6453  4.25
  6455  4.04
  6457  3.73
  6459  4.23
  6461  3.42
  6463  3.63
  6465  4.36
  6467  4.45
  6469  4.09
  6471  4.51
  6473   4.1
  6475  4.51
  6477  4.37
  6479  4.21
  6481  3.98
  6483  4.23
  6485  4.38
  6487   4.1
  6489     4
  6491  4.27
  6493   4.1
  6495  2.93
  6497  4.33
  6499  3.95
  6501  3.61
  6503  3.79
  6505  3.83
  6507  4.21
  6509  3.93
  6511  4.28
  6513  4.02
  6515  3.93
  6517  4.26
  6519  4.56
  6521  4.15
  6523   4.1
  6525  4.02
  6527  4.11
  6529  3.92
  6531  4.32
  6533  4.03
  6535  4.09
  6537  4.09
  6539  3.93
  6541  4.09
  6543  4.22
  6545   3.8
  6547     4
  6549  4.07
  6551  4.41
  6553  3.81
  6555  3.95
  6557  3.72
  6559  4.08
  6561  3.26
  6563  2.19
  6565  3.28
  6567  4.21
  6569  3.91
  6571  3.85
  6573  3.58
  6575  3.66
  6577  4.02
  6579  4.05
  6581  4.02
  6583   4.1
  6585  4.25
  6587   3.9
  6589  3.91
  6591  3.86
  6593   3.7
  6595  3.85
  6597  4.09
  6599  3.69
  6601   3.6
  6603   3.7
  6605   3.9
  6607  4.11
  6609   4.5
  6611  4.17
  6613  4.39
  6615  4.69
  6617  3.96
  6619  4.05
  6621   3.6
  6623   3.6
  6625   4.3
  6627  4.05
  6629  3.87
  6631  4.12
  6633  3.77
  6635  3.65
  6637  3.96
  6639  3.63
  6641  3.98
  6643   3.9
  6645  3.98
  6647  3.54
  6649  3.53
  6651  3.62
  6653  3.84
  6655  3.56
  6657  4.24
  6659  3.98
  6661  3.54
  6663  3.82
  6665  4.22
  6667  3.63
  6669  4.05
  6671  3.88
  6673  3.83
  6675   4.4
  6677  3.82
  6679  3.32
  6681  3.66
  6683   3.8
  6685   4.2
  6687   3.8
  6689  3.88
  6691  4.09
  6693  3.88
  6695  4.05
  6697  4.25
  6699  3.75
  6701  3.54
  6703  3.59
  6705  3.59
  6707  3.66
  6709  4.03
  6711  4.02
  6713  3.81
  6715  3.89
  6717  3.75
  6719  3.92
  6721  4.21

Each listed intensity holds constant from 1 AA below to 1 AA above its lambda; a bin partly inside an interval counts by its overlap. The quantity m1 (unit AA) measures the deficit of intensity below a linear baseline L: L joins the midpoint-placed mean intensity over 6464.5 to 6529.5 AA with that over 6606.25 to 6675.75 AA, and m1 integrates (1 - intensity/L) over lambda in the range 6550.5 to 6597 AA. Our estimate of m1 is 2.4 AA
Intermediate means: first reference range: 4.11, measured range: 3.81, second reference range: 3.94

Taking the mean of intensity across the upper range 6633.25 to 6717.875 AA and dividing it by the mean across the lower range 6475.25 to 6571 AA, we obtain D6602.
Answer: 0.96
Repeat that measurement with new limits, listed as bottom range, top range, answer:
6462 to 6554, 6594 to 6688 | 0.95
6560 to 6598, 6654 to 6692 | 1.03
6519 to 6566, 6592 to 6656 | 1.00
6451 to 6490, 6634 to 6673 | 0.92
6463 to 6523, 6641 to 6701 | 0.94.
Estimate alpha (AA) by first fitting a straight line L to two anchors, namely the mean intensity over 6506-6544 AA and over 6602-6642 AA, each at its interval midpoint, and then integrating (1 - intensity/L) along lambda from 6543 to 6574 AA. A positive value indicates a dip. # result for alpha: 2.4 AA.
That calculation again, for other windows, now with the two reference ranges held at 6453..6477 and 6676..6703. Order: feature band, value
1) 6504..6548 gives -0.5 AA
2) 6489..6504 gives 0.8 AA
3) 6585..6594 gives 0.2 AA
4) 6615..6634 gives -0.2 AA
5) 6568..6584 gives 0.3 AA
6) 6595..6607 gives 0.4 AA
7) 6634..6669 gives 0.7 AA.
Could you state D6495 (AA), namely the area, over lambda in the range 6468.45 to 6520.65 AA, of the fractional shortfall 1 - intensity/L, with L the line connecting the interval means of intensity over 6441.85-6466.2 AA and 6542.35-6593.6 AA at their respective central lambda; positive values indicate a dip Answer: -2.0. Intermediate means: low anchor 4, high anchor 3.84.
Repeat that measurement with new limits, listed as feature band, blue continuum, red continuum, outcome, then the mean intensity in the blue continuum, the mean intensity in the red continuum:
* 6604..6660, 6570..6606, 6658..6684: -1.3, 3.87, 3.84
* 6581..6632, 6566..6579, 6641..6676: -1.6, 3.89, 3.86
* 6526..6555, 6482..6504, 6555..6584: -1.9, 3.97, 3.72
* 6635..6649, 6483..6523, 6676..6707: 0.3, 4.04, 3.81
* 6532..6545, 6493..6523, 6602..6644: -0.2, 3.99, 4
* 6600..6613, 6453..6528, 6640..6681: -0.4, 4.08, 3.83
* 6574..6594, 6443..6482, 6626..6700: 0.1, 4.11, 3.87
